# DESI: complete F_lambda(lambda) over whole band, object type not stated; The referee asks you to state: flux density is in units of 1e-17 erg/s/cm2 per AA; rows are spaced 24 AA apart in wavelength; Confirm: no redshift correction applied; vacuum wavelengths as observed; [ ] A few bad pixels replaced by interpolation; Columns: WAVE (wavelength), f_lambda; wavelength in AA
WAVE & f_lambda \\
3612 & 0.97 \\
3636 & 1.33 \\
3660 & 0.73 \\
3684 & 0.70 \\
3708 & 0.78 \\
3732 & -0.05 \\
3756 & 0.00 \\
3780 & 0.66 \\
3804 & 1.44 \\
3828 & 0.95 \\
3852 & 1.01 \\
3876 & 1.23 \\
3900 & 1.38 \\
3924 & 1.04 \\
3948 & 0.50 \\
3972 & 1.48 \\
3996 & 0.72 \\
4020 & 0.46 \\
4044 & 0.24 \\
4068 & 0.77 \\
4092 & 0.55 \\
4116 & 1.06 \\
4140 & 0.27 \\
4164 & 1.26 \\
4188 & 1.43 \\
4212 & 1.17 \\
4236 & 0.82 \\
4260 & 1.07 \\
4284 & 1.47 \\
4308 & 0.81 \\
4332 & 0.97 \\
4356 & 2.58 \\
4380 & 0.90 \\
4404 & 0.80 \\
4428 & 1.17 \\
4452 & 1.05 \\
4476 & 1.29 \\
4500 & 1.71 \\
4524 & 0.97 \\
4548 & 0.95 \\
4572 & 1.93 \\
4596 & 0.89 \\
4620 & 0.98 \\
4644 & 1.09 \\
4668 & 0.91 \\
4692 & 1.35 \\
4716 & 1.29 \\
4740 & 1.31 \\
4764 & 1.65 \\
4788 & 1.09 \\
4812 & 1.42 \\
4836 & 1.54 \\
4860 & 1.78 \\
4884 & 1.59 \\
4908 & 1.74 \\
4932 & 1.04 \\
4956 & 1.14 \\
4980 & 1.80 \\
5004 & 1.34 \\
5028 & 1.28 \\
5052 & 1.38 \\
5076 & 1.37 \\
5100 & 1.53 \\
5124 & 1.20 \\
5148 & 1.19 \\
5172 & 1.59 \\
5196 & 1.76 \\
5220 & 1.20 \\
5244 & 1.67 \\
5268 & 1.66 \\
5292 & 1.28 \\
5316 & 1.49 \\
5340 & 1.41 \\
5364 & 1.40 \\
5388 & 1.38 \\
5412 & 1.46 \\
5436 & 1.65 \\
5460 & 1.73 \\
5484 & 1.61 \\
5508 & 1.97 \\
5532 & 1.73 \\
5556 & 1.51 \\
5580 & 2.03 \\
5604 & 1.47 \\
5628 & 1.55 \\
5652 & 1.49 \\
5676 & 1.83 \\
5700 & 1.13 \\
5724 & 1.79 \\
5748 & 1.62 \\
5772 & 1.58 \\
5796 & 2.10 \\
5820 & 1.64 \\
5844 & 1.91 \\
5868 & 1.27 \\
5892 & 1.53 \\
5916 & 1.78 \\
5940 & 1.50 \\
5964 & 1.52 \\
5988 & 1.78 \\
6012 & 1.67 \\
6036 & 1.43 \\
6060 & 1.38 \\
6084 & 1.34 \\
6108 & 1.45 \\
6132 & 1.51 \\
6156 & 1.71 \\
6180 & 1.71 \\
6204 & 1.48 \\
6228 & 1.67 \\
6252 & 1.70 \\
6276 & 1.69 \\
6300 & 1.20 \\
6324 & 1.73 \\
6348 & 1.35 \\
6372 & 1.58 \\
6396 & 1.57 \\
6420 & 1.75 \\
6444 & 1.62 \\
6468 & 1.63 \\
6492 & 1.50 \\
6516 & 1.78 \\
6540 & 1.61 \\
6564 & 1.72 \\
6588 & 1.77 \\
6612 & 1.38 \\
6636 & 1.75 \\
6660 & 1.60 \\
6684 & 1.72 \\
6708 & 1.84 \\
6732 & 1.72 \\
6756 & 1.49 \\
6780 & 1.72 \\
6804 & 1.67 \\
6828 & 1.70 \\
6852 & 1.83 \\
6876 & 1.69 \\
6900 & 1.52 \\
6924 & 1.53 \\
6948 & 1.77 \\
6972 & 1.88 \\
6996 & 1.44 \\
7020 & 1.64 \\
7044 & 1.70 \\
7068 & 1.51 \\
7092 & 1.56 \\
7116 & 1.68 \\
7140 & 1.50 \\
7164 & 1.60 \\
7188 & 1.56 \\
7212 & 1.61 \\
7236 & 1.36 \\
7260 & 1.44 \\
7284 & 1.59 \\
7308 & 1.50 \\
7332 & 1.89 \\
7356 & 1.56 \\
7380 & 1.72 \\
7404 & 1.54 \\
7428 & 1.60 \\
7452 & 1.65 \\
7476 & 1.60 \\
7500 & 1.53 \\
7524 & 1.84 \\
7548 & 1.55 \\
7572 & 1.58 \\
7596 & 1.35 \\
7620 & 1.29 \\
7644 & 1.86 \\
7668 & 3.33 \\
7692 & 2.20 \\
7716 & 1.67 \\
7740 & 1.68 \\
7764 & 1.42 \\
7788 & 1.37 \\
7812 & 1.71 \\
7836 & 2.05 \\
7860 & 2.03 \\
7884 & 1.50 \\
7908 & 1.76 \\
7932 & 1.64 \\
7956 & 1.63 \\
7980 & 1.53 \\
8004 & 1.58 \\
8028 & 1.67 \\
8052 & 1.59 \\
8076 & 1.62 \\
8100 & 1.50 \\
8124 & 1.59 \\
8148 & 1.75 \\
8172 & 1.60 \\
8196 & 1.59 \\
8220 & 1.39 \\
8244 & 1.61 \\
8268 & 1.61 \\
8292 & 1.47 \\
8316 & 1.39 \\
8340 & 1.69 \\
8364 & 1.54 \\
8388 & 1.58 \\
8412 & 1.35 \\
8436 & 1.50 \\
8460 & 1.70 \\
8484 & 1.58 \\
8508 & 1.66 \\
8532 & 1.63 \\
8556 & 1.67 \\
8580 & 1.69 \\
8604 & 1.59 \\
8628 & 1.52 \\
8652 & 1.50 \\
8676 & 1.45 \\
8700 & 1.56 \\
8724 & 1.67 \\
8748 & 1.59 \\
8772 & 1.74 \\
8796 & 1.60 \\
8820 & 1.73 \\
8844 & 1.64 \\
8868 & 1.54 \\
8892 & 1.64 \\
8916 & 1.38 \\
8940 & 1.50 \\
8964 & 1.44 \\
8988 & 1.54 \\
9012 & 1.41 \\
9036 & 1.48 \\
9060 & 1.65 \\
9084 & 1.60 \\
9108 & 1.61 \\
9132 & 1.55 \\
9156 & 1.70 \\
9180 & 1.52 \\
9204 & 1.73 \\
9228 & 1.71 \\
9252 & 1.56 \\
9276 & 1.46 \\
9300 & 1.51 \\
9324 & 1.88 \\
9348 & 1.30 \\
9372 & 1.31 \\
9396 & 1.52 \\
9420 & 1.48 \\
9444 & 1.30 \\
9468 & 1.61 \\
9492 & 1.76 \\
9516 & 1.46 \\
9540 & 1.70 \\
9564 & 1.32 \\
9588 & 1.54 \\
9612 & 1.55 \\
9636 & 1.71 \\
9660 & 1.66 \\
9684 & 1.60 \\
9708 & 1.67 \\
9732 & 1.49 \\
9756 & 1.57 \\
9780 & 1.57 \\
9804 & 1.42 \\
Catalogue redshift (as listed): 0.17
